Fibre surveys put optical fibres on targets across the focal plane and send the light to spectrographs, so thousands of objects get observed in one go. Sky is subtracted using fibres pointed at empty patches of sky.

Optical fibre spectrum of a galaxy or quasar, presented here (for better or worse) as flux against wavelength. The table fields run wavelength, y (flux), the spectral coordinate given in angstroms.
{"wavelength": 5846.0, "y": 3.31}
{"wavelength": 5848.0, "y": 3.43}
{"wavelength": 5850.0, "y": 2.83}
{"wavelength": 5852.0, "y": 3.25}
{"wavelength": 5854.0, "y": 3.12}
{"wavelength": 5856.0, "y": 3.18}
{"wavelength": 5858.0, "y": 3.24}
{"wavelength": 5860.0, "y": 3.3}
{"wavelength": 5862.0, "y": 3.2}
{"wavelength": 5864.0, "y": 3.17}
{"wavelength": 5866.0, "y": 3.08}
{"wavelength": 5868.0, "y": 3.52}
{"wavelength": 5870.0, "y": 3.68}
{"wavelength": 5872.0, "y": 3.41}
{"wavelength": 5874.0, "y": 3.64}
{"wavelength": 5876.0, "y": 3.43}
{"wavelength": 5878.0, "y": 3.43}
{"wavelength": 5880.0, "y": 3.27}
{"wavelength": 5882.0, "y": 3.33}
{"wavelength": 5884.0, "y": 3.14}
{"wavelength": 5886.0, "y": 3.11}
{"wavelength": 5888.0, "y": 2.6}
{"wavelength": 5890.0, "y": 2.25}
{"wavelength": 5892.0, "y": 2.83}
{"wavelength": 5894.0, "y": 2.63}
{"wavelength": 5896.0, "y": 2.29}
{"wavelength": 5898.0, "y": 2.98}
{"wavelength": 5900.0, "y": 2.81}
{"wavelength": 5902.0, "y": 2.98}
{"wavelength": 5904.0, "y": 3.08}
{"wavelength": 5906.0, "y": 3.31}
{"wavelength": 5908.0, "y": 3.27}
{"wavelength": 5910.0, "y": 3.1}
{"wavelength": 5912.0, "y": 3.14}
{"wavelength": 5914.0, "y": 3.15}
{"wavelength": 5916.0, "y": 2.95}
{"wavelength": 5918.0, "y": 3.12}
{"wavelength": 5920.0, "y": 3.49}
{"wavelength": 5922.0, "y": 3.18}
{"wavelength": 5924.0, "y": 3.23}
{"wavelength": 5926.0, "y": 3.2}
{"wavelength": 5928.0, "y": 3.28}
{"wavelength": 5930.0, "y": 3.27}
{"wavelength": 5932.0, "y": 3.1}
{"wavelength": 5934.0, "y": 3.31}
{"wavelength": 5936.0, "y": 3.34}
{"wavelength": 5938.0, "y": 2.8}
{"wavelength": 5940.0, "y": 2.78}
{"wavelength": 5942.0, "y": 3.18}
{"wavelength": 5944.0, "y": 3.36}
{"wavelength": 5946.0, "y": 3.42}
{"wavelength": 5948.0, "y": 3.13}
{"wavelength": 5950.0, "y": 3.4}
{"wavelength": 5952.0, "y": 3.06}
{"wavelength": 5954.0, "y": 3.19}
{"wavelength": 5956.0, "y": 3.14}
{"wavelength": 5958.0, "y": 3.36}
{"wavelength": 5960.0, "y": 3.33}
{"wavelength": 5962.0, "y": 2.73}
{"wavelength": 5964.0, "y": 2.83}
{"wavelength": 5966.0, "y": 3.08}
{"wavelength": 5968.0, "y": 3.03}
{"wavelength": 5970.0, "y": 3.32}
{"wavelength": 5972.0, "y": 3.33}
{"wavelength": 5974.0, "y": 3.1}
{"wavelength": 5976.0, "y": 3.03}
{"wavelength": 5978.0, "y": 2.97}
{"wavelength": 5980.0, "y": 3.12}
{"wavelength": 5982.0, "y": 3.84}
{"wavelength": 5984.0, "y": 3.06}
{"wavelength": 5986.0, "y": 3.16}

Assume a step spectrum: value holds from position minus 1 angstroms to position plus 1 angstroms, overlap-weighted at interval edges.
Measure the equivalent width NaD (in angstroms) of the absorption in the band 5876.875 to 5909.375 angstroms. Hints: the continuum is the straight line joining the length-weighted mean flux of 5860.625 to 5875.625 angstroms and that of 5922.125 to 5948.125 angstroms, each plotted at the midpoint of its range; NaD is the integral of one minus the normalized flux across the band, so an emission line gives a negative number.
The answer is 3.4 angstroms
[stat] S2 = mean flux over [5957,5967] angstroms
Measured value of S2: 3.07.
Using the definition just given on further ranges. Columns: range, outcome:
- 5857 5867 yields 3.2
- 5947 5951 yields 3.26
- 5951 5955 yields 3.12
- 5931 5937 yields 3.25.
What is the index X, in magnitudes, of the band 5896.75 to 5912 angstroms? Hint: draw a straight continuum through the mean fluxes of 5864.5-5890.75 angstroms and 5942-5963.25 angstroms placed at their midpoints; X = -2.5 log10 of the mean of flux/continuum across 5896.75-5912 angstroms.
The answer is 0.05 mag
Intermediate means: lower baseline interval 3.23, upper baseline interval 3.21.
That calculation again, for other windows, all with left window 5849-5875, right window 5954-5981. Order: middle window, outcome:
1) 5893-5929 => 0.046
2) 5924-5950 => -0.011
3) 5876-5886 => -0.013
